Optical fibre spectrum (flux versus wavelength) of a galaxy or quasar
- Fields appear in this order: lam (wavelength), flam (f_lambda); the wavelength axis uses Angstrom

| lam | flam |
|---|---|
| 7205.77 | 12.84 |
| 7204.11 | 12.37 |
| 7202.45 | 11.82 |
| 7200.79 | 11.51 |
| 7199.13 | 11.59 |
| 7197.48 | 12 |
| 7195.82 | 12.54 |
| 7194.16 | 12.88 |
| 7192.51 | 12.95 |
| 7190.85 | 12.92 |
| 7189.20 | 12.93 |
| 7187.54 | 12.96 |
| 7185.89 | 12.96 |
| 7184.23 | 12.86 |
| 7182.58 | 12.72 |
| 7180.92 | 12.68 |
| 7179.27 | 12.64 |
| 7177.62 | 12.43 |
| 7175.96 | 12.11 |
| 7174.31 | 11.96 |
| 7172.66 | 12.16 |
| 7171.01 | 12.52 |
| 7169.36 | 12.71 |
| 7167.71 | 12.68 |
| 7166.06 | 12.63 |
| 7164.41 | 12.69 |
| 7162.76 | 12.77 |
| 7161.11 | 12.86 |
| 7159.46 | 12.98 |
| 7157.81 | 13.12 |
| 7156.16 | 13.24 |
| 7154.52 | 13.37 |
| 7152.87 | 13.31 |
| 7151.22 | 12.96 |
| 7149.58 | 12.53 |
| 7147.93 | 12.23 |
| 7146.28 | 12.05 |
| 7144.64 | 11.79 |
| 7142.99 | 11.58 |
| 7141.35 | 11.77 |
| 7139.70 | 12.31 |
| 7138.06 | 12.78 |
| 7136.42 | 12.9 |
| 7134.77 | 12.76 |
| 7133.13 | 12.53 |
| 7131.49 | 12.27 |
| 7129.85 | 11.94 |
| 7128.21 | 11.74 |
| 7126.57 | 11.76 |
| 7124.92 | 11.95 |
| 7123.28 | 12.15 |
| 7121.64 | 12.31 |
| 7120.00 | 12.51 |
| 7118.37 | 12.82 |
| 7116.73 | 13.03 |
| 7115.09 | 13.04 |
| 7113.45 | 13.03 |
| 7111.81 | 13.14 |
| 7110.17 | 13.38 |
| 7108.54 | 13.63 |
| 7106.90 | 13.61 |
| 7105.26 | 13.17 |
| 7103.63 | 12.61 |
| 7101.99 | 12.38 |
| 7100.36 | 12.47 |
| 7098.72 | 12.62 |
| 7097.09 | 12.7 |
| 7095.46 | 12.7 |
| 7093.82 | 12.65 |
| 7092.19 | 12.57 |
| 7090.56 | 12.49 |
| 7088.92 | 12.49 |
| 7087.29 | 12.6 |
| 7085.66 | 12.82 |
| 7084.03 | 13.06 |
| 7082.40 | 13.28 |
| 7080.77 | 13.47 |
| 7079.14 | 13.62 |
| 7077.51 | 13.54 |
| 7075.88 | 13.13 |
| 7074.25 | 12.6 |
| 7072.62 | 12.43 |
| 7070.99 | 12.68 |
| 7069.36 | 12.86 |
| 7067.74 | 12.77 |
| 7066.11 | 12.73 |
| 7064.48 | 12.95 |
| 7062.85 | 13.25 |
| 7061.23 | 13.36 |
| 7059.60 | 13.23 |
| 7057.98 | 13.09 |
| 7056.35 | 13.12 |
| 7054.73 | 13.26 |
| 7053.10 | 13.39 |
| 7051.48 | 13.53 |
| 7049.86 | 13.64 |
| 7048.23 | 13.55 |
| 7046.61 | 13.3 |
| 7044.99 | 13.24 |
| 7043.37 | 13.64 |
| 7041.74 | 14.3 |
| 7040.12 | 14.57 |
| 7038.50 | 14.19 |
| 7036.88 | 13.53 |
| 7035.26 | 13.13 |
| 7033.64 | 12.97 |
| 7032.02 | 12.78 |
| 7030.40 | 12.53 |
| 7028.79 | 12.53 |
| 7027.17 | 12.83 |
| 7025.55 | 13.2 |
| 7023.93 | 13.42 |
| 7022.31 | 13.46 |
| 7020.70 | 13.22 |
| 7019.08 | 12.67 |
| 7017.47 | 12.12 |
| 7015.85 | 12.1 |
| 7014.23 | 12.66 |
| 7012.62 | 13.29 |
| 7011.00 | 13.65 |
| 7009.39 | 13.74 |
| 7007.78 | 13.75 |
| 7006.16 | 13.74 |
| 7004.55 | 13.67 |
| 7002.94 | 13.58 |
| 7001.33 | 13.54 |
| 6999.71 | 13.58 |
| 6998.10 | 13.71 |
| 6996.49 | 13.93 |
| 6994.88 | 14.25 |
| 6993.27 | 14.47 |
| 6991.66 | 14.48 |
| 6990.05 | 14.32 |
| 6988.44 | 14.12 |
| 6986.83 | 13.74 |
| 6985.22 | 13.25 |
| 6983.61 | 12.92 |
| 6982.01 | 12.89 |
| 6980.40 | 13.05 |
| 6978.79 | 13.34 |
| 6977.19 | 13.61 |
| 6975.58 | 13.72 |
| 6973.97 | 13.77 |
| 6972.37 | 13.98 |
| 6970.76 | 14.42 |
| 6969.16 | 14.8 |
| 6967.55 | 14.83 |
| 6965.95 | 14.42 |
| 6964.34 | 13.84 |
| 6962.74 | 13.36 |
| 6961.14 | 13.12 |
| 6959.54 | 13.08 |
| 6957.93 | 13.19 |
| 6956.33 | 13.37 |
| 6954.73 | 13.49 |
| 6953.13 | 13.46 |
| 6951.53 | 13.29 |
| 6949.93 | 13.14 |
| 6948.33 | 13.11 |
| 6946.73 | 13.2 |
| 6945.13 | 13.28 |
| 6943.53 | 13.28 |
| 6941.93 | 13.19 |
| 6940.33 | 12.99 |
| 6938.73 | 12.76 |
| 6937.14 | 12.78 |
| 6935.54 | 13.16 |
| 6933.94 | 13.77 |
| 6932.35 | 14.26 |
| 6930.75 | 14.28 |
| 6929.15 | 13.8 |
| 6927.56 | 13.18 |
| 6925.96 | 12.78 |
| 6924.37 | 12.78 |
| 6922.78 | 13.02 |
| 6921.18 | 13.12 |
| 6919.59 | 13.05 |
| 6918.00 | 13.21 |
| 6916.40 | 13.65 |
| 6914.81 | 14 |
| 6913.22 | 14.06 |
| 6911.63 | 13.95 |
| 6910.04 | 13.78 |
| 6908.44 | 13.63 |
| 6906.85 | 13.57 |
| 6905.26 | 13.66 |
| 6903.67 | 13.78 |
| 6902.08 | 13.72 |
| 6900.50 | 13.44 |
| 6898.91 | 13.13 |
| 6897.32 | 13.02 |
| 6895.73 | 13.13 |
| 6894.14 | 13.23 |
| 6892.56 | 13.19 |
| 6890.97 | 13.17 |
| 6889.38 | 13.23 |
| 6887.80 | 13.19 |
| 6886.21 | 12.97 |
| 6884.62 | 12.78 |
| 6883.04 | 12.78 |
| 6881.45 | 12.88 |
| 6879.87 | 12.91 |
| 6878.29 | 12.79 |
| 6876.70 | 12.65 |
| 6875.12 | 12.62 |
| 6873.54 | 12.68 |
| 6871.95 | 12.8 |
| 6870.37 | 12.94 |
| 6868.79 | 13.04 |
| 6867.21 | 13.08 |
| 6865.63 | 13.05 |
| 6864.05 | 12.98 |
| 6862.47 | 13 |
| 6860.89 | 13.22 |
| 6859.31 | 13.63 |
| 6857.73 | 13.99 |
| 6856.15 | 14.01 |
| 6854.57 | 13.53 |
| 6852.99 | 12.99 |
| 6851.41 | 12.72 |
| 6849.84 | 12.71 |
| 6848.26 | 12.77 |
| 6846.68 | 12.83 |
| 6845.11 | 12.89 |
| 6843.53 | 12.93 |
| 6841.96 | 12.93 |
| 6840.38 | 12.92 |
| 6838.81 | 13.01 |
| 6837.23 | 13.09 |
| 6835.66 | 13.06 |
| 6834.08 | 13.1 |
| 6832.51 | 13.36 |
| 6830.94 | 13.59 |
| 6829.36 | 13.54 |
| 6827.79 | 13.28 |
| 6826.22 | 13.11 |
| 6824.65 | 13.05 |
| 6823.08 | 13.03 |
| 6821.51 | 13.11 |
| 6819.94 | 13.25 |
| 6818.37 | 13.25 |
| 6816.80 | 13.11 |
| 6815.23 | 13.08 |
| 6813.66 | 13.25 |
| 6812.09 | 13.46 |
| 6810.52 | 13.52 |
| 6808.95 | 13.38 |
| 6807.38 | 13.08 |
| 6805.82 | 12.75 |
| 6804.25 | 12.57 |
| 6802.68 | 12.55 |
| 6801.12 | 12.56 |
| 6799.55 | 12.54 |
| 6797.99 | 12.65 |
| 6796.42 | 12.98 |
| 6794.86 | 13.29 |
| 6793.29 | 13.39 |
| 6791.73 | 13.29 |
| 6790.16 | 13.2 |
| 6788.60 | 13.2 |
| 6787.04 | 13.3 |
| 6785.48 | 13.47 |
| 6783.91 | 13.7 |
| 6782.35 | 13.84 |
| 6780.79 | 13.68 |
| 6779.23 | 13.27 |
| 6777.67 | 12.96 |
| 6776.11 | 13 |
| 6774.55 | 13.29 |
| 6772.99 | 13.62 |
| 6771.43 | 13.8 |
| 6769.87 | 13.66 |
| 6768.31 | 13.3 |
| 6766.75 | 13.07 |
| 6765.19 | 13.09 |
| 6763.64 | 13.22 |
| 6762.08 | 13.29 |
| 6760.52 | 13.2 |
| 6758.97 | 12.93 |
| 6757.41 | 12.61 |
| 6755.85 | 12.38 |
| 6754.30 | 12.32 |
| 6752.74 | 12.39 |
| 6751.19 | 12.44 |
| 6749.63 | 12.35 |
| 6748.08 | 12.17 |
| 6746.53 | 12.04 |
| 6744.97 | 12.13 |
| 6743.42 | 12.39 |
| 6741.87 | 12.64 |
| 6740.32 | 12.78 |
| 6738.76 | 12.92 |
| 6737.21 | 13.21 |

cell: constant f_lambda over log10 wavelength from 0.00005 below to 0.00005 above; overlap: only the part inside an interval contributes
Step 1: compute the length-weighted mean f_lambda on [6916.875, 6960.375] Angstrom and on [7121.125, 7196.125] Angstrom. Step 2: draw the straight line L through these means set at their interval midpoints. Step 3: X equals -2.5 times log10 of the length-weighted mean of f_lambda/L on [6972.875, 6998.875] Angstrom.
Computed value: -0.050 mag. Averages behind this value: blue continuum 13.3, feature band 13.7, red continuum 12.5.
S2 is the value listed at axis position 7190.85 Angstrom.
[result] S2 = 12.92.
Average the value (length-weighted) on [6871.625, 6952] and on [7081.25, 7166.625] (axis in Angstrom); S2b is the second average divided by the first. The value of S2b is 1.0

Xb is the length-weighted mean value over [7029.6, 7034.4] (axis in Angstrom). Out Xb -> 12.8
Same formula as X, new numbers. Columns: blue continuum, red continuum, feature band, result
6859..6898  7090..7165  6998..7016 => -0.05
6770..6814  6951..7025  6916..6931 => 0.02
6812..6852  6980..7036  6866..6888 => 0.02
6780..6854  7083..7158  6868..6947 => -0.02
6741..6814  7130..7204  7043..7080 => -0.04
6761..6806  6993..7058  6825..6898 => 0.02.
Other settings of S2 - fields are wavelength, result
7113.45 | 13.03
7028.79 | 12.53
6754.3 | 12.32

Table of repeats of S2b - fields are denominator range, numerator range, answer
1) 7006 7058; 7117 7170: 0.94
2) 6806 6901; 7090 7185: 0.96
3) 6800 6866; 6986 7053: 1.03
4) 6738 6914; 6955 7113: 1.02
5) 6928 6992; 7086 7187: 0.93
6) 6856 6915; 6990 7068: 1.01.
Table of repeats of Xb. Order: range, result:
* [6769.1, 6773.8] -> 13.7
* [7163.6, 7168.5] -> 12.7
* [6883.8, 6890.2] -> 13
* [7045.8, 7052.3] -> 13.5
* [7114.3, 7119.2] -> 13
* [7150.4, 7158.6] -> 13.2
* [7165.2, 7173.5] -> 12.5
